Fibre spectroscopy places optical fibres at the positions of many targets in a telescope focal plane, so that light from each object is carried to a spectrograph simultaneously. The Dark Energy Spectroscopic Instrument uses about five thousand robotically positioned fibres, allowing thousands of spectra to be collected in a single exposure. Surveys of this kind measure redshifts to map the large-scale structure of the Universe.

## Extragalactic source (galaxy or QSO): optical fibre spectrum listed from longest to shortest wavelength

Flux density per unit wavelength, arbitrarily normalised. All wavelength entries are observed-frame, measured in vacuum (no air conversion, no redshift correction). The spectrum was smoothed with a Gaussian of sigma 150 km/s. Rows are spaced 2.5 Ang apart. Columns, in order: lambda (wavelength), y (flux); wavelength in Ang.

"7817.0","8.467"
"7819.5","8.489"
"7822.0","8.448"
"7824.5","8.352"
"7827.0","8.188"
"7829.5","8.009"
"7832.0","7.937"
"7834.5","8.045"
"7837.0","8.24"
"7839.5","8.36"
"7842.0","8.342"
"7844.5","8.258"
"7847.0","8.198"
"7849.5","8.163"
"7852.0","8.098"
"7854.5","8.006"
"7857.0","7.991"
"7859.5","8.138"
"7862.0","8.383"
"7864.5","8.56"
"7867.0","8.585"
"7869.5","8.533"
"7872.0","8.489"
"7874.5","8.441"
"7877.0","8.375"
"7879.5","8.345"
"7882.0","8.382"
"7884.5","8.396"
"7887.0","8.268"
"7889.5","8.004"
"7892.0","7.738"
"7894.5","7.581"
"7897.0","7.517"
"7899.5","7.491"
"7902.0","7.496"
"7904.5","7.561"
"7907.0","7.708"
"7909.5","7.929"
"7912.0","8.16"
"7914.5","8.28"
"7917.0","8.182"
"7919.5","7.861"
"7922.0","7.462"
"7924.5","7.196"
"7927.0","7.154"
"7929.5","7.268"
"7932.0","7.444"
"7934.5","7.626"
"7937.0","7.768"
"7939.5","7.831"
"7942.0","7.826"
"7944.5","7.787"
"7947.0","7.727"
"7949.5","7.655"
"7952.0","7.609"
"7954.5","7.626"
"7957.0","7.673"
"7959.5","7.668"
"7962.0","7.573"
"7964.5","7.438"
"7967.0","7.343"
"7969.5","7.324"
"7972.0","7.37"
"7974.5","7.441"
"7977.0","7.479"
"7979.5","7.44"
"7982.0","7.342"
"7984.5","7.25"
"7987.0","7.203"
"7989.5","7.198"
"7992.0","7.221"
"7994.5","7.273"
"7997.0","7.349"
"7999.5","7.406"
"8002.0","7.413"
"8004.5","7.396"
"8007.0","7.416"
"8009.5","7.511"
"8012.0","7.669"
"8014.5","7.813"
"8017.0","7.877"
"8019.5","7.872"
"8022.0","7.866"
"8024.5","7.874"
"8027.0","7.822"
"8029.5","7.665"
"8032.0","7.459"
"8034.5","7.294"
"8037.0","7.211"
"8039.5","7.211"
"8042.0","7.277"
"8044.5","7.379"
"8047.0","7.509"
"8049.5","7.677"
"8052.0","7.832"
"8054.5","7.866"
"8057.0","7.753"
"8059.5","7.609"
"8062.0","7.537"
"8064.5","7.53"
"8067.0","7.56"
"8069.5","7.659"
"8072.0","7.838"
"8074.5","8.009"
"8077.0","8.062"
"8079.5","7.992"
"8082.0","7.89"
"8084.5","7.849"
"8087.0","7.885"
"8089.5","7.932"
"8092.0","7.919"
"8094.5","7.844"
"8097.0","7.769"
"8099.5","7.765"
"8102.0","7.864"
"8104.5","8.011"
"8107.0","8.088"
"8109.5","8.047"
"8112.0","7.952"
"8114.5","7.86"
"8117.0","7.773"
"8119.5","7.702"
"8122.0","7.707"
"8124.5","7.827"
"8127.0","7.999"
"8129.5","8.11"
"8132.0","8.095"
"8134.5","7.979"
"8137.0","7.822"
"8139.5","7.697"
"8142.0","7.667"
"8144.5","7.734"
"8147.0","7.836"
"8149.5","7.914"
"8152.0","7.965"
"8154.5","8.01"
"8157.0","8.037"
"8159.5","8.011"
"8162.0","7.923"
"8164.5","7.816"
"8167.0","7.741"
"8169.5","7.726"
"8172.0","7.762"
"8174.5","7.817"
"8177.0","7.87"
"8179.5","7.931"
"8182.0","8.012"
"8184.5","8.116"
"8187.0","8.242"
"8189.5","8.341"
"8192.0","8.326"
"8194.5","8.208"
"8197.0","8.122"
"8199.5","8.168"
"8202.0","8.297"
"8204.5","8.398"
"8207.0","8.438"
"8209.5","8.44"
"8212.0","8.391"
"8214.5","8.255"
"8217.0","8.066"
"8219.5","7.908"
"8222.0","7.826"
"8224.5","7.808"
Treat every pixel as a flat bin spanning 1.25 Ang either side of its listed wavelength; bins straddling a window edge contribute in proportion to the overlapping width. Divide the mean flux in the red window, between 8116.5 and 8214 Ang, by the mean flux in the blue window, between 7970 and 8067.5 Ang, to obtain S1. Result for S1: 1.1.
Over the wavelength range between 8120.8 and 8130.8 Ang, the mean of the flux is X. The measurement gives 7.91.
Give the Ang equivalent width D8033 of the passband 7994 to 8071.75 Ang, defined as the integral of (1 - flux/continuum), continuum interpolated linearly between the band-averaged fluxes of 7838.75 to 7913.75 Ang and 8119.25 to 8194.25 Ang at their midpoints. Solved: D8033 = 4.3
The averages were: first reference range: 8.12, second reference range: 7.93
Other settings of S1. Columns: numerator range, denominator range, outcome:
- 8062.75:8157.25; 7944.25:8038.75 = 1.05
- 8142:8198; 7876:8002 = 1.04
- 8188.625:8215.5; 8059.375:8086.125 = 1.07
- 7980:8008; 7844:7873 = 0.88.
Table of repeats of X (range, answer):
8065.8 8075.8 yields 7.77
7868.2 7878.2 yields 8.46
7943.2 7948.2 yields 7.76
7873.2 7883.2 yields 8.39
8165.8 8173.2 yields 7.74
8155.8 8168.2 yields 7.91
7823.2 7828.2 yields 8.27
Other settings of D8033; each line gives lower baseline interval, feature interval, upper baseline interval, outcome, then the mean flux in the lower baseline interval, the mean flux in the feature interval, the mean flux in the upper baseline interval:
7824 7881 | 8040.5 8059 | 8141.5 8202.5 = 1.10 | 8.26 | 7.61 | 7.98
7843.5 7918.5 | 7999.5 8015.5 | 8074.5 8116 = 0.95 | 8.11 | 7.52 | 7.92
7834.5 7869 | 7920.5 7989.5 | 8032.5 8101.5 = 4.21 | 8.25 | 7.5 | 7.69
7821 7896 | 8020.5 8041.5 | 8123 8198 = 1.37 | 8.23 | 7.54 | 7.95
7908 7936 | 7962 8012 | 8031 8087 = 1.92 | 7.69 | 7.37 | 7.64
